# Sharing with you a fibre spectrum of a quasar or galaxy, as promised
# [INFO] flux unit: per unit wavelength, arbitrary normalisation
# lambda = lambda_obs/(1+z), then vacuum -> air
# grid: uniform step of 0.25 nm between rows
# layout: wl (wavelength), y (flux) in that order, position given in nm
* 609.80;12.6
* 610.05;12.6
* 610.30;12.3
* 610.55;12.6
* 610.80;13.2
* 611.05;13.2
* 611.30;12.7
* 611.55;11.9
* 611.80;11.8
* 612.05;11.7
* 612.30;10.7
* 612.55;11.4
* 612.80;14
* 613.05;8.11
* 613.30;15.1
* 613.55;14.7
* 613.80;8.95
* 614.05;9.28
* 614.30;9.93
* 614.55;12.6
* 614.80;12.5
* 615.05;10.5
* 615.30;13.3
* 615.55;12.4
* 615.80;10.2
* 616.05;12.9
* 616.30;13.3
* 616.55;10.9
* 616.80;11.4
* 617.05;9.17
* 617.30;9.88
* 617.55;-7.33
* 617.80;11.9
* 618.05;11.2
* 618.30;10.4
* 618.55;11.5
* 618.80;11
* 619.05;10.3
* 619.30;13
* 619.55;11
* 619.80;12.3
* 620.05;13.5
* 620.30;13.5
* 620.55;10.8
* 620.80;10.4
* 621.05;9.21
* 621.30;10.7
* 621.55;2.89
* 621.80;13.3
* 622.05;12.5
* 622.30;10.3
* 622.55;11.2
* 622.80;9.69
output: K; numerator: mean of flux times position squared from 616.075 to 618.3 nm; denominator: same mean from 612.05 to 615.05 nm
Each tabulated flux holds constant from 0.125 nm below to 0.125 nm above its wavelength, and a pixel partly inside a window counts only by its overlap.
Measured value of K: 0.8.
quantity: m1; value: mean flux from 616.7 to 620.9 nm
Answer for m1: 10.2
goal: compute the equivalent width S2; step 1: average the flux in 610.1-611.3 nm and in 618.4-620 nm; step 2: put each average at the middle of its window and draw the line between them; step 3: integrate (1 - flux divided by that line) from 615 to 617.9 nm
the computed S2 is 0.52 nm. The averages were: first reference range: 12.8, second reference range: 11.6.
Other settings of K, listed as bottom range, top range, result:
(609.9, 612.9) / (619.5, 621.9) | 0.90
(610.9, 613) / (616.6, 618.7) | 0.73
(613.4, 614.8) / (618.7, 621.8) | 0.98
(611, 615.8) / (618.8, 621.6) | 0.95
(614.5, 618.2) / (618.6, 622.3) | 1.09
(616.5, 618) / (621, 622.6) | 1.32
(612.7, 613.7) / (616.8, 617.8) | 0.46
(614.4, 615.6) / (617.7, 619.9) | 0.94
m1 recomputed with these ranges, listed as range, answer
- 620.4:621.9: 9.55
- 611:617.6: 11.1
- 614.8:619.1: 10.2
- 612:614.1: 11.6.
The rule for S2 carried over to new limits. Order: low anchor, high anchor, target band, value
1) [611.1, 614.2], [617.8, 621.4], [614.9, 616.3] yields -0.052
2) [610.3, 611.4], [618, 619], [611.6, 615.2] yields 0.202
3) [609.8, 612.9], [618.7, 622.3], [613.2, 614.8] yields 0.026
